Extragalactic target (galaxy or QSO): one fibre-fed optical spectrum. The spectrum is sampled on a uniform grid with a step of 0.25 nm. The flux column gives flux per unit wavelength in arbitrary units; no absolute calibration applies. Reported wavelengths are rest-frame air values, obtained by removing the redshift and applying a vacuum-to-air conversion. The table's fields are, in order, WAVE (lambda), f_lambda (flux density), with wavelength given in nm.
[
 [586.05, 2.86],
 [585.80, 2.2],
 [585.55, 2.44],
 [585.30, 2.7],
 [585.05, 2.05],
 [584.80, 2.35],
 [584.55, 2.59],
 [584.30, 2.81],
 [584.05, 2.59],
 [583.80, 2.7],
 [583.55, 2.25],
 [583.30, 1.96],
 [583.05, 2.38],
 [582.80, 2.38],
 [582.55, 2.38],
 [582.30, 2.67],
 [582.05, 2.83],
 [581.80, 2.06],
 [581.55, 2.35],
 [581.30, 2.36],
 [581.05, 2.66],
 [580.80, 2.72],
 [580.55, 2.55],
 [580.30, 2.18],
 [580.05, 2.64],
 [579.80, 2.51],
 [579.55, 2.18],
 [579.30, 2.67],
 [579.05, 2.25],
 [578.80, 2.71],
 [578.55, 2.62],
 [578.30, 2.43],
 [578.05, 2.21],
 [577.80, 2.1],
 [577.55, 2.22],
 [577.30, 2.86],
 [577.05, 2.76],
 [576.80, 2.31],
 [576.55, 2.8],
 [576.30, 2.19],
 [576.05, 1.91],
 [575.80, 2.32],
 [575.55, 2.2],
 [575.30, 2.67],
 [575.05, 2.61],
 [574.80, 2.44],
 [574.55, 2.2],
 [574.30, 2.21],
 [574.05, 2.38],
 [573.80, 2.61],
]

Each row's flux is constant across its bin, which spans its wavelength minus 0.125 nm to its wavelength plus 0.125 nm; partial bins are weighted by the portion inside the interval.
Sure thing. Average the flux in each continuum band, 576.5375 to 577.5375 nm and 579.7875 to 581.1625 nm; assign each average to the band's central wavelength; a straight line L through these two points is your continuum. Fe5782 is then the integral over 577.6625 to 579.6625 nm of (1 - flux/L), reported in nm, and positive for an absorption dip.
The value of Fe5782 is 0.14 nm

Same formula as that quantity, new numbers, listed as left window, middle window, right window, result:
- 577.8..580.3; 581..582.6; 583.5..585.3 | 0.00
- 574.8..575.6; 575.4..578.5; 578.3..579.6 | 0.17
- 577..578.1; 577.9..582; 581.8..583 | 0.02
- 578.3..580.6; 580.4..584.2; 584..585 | 0.09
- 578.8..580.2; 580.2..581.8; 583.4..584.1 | 0.02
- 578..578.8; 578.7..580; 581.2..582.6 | 0.00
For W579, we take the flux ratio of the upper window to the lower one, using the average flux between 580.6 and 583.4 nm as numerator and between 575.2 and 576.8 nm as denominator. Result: 1.0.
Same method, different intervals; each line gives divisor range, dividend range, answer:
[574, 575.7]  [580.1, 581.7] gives 1.04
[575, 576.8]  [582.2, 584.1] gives 1.01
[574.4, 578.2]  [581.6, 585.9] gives 1.02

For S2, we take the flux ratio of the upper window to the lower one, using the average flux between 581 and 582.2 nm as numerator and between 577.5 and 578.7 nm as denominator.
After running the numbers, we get 1.05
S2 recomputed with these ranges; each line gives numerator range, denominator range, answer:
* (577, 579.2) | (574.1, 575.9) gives 1.03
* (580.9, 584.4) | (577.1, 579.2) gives 1.01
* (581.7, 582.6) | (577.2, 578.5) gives 1.06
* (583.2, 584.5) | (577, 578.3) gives 1.03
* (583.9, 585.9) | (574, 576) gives 1.05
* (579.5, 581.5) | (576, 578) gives 1.03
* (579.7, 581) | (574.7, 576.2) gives 1.07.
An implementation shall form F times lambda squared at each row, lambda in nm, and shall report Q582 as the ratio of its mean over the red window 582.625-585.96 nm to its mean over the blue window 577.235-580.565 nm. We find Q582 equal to 1.0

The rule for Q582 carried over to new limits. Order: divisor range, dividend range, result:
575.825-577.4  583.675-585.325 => 1.06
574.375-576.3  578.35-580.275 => 1.09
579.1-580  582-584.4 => 1.02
